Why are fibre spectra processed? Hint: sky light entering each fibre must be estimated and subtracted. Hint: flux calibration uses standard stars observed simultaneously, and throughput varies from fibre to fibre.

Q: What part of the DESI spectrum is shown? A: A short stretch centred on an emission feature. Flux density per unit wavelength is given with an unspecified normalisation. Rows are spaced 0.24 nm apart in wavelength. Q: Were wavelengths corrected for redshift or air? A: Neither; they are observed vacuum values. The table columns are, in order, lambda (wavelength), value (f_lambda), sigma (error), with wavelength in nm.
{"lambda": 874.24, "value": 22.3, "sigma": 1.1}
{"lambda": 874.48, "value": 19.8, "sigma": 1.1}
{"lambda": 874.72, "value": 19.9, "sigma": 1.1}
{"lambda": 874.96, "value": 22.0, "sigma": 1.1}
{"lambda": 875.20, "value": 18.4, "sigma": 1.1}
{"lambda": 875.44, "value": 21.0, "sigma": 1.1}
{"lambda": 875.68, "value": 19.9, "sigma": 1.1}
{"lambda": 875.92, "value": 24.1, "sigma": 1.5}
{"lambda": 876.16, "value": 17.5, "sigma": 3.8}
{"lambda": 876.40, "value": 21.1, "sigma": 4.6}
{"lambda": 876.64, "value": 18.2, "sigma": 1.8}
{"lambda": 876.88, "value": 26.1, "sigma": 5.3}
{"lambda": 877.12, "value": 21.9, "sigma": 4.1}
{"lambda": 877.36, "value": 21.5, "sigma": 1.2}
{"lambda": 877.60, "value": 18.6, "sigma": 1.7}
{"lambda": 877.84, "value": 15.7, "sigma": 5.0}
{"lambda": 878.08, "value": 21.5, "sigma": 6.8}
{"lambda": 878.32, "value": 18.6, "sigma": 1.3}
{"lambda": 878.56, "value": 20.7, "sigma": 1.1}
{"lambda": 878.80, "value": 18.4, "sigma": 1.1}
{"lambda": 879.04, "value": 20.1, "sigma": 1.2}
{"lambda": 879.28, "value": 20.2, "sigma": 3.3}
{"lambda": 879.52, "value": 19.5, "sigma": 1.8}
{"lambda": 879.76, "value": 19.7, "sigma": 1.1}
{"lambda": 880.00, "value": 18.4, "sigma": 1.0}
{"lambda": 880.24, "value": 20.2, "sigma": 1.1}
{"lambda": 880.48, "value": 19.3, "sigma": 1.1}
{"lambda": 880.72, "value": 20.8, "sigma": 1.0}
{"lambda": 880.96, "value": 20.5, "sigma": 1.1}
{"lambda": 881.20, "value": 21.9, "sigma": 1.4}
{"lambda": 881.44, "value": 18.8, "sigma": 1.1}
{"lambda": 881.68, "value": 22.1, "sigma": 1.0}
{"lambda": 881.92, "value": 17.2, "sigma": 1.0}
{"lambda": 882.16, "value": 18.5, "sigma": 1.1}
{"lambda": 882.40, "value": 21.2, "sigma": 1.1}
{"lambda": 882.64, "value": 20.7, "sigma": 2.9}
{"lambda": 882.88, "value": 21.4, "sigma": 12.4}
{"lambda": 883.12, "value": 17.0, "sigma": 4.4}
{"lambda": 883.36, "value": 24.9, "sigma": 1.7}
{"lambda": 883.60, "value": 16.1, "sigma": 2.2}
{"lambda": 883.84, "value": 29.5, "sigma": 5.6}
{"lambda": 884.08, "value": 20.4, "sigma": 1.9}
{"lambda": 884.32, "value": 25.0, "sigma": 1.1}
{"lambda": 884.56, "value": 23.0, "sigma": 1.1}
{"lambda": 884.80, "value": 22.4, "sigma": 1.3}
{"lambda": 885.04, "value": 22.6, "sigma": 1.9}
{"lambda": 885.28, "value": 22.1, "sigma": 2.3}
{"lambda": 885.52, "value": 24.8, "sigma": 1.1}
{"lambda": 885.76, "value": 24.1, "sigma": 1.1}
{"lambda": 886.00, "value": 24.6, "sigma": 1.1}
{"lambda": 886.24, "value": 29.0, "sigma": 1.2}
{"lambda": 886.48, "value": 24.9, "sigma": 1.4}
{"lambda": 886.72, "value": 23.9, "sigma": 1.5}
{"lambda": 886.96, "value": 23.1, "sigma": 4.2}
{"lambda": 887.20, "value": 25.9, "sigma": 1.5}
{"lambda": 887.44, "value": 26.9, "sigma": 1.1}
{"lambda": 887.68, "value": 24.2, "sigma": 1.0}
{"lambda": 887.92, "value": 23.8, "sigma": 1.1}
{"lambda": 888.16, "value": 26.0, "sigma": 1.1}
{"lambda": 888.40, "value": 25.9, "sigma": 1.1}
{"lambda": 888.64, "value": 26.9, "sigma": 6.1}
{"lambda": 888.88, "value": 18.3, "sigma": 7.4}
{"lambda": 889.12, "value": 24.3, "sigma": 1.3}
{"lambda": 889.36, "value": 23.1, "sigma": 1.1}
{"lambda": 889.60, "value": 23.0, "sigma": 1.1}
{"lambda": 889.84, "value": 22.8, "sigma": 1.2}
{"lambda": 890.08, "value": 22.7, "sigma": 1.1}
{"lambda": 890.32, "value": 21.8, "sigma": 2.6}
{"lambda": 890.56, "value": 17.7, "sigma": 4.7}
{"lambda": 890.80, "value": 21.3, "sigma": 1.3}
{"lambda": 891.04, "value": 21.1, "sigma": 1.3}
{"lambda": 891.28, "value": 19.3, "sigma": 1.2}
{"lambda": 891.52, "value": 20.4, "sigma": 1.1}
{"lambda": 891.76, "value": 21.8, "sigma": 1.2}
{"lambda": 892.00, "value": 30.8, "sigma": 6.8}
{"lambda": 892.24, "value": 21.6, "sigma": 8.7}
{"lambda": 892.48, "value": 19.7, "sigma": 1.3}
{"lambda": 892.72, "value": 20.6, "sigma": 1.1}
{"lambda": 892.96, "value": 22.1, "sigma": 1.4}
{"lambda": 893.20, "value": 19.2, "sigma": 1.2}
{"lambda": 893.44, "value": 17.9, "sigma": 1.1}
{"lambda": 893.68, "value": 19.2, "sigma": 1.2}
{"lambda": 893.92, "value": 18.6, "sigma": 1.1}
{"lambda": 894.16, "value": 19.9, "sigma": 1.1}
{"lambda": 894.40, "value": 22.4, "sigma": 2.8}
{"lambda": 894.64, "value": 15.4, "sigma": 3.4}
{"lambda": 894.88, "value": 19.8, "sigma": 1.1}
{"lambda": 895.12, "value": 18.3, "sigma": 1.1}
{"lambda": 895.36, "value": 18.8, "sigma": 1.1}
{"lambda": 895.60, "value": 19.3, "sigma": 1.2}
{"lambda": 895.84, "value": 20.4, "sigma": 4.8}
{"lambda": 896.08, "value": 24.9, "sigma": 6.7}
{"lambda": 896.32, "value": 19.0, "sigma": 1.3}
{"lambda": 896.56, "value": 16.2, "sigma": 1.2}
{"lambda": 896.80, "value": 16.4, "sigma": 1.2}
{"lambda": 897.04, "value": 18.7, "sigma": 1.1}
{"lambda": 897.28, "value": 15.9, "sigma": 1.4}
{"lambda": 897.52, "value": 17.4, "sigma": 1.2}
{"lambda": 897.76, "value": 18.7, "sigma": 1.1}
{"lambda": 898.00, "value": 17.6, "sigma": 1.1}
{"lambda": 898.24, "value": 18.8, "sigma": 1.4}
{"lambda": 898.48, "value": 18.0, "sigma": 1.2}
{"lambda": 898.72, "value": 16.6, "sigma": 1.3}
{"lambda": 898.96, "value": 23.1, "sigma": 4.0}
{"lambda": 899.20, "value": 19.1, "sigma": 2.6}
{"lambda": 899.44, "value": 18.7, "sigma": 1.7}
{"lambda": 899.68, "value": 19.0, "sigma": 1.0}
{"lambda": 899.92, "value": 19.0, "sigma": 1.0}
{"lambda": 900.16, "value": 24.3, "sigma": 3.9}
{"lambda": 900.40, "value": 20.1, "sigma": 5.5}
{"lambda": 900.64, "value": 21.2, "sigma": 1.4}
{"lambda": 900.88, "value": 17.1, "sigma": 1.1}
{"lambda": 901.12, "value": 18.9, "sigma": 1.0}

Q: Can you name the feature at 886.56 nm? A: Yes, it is Mg II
